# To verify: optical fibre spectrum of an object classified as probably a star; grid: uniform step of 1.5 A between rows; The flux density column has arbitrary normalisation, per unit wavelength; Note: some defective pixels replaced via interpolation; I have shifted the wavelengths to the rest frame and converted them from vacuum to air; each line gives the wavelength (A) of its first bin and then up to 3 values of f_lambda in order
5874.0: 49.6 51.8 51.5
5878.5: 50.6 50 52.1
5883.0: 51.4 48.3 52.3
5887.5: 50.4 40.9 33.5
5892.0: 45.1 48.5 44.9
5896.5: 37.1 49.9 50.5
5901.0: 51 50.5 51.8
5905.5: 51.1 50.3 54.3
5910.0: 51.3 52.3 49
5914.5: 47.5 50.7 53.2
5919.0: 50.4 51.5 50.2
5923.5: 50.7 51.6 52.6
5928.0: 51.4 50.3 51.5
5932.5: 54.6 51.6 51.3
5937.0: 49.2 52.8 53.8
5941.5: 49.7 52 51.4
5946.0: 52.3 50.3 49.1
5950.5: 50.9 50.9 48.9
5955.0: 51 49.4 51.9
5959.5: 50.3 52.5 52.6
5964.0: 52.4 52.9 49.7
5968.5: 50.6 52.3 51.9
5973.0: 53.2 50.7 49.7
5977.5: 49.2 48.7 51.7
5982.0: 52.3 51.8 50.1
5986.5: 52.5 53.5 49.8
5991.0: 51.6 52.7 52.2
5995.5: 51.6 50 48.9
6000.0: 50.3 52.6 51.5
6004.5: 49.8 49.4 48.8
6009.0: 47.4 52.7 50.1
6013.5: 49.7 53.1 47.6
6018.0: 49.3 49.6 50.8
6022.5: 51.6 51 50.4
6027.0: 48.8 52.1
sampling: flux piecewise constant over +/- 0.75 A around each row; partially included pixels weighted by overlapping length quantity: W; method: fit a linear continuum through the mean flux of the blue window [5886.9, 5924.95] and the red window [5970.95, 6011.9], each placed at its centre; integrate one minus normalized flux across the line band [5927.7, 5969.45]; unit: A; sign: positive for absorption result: -1.23 A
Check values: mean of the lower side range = 48.7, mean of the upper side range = 50.9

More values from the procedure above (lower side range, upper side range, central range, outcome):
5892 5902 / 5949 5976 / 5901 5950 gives -2.50 A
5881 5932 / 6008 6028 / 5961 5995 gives -1.09 A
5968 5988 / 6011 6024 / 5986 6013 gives -0.05 A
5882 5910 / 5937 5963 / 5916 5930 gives -0.50 A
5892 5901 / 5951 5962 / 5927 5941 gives -0.76 A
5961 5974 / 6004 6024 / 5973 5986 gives 0.19 A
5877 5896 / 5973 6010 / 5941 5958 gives -0.42 A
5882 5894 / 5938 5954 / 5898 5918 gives -1.24 A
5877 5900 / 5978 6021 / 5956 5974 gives -0.75 A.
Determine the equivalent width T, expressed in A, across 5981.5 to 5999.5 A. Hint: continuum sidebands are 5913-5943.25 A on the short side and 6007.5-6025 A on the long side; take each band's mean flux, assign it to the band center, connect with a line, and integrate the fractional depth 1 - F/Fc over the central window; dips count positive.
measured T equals -0.3 A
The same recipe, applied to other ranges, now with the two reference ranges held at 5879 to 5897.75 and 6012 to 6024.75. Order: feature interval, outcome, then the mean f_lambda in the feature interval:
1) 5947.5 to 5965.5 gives -0.94 A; 51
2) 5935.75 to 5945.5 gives -0.72 A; 51.5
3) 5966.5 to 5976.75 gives -0.48 A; 51.2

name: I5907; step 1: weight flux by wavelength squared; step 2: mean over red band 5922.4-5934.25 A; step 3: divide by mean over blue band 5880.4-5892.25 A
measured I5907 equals 1.1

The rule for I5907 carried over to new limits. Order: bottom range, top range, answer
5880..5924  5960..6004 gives 1.08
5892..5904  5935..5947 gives 1.10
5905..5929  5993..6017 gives 1.02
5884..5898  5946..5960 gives 1.15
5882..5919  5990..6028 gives 1.08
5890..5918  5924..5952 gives 1.07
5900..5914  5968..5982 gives 1.02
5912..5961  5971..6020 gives 1.01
